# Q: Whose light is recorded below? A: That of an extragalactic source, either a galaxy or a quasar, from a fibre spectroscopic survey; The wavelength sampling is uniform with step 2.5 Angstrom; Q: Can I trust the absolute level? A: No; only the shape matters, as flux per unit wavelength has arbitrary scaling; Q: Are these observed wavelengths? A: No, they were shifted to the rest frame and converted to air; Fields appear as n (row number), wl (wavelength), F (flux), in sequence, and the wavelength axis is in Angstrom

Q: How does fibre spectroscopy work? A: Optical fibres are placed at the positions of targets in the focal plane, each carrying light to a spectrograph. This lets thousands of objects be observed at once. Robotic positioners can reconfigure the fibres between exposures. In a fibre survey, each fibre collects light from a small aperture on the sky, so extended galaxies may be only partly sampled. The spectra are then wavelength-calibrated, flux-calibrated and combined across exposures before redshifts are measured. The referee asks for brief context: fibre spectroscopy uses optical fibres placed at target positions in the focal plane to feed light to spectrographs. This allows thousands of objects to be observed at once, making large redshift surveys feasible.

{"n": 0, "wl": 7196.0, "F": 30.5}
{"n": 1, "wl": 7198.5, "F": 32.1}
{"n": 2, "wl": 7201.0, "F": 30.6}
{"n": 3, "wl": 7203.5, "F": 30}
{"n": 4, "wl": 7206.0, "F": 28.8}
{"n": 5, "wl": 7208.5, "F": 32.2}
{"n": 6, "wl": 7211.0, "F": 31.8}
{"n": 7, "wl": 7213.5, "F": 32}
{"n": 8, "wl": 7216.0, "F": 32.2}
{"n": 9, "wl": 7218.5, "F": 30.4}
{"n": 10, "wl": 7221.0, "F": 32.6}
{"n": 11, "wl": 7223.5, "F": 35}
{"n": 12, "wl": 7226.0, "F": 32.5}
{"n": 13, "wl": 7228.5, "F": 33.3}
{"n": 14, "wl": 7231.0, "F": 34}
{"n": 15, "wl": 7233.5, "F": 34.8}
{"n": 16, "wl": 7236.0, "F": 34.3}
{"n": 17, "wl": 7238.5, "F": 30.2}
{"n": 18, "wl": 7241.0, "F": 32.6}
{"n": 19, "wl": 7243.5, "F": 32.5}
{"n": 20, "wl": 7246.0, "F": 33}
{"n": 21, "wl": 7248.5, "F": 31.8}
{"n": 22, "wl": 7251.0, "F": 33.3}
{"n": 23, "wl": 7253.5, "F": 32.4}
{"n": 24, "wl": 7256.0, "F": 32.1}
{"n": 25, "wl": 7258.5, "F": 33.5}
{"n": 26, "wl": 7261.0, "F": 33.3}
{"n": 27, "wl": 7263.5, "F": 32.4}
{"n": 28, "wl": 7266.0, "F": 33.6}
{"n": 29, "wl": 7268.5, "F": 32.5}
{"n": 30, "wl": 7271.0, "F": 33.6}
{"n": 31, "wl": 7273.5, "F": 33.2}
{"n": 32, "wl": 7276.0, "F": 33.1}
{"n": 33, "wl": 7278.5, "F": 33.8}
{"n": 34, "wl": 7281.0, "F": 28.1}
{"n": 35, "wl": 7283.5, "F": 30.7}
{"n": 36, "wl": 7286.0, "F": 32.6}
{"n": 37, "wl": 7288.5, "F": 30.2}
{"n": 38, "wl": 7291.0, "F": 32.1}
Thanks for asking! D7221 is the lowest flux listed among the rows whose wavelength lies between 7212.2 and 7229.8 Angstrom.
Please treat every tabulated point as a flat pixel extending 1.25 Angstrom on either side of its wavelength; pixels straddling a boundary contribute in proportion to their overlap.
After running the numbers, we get 30.4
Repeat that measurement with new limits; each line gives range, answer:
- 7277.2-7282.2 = 28.1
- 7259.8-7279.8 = 32.4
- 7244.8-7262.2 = 31.8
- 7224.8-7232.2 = 32.5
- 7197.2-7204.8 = 30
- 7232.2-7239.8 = 30.2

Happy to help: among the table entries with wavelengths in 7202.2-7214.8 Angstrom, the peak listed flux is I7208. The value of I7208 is 32.2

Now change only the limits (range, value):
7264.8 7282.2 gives 33.8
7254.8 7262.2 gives 33.5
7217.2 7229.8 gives 35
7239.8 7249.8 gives 33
